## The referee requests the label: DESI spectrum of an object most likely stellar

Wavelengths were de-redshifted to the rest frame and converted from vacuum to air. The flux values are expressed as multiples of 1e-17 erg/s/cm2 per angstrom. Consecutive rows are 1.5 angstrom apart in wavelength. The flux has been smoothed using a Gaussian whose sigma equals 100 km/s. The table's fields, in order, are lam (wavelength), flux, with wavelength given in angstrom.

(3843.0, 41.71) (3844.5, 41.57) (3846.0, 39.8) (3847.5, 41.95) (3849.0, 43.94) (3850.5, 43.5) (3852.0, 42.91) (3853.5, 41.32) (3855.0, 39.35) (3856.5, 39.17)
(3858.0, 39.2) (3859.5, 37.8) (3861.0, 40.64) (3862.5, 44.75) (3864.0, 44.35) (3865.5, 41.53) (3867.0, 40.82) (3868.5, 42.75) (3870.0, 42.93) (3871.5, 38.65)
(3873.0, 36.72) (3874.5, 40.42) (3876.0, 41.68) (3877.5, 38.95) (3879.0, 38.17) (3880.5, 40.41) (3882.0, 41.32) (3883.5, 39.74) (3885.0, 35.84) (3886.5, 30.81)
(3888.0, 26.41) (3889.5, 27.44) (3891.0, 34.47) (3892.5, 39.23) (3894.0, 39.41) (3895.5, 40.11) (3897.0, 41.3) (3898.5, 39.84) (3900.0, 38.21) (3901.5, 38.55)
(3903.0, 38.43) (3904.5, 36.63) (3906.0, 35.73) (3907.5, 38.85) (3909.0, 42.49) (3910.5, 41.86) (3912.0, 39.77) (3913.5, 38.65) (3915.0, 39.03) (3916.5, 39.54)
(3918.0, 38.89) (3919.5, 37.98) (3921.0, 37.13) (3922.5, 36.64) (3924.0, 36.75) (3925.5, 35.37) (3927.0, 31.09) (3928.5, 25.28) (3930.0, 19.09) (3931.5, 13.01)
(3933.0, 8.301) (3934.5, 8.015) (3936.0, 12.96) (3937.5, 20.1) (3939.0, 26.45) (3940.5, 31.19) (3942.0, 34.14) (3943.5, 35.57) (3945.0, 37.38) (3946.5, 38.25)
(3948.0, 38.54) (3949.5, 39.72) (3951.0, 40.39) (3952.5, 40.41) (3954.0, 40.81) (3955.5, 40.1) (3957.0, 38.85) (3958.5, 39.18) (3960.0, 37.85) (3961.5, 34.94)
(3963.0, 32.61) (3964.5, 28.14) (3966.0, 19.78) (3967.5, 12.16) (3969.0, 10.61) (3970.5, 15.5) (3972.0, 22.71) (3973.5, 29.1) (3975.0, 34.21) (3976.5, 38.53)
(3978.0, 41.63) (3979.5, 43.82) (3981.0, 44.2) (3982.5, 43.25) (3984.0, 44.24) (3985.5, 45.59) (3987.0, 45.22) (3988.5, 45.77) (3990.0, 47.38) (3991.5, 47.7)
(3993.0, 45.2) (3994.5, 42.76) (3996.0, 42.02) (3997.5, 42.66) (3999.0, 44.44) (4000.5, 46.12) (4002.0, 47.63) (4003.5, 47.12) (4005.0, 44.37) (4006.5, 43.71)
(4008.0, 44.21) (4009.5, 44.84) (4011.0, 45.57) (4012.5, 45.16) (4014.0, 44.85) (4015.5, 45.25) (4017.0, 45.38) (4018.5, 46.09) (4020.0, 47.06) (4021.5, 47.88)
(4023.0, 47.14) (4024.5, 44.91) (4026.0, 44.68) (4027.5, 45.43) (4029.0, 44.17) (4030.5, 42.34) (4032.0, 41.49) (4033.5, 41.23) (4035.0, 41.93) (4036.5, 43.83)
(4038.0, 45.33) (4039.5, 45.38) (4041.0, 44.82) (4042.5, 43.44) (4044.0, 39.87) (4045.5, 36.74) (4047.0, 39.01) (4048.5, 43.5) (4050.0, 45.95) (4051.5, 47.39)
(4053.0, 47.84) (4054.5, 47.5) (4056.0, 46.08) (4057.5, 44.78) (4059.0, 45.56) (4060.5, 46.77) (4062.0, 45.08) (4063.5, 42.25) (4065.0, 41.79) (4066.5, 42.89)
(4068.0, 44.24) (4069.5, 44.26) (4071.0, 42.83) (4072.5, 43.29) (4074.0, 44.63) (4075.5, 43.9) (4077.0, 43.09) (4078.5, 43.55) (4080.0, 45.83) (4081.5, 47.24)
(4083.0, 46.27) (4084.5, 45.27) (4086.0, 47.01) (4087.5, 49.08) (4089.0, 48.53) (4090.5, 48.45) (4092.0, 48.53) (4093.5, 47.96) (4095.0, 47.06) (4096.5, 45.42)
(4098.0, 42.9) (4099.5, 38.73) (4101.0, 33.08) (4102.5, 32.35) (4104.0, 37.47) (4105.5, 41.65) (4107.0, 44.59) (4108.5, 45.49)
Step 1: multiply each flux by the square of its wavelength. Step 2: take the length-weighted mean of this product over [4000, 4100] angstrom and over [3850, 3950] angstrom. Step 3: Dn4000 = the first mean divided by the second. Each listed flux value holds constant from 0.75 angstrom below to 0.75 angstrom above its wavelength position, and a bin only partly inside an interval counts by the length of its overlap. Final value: 1.35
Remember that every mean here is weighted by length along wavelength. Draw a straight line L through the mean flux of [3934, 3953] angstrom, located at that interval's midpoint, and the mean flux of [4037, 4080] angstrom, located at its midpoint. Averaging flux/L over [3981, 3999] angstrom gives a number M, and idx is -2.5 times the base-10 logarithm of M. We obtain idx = -0.22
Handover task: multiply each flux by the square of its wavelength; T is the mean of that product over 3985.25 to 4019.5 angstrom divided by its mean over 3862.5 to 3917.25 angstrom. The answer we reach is 1.24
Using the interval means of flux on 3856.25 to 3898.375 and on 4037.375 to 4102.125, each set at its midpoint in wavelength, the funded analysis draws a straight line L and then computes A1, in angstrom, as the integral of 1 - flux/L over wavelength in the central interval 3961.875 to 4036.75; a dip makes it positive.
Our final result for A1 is 3.3 angstrom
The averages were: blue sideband 38.8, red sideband 44.4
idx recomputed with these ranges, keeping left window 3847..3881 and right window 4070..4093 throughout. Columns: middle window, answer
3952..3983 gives 0.306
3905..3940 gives 0.348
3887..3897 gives 0.190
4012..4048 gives 0.019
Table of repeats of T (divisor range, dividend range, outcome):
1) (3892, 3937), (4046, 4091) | 1.46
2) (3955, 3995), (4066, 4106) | 1.29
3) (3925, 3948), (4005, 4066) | 1.84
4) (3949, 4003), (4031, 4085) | 1.22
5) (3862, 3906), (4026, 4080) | 1.24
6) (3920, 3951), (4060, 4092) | 1.69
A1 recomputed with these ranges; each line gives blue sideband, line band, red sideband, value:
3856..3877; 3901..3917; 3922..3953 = -2.59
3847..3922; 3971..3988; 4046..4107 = 1.07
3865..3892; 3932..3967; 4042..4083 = 7.86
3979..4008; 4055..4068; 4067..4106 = -0.07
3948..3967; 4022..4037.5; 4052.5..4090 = -0.76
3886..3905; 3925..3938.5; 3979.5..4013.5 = 6.94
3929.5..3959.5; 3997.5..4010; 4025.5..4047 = -2.23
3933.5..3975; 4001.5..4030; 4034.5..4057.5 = -4.55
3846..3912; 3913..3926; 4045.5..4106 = 0.80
